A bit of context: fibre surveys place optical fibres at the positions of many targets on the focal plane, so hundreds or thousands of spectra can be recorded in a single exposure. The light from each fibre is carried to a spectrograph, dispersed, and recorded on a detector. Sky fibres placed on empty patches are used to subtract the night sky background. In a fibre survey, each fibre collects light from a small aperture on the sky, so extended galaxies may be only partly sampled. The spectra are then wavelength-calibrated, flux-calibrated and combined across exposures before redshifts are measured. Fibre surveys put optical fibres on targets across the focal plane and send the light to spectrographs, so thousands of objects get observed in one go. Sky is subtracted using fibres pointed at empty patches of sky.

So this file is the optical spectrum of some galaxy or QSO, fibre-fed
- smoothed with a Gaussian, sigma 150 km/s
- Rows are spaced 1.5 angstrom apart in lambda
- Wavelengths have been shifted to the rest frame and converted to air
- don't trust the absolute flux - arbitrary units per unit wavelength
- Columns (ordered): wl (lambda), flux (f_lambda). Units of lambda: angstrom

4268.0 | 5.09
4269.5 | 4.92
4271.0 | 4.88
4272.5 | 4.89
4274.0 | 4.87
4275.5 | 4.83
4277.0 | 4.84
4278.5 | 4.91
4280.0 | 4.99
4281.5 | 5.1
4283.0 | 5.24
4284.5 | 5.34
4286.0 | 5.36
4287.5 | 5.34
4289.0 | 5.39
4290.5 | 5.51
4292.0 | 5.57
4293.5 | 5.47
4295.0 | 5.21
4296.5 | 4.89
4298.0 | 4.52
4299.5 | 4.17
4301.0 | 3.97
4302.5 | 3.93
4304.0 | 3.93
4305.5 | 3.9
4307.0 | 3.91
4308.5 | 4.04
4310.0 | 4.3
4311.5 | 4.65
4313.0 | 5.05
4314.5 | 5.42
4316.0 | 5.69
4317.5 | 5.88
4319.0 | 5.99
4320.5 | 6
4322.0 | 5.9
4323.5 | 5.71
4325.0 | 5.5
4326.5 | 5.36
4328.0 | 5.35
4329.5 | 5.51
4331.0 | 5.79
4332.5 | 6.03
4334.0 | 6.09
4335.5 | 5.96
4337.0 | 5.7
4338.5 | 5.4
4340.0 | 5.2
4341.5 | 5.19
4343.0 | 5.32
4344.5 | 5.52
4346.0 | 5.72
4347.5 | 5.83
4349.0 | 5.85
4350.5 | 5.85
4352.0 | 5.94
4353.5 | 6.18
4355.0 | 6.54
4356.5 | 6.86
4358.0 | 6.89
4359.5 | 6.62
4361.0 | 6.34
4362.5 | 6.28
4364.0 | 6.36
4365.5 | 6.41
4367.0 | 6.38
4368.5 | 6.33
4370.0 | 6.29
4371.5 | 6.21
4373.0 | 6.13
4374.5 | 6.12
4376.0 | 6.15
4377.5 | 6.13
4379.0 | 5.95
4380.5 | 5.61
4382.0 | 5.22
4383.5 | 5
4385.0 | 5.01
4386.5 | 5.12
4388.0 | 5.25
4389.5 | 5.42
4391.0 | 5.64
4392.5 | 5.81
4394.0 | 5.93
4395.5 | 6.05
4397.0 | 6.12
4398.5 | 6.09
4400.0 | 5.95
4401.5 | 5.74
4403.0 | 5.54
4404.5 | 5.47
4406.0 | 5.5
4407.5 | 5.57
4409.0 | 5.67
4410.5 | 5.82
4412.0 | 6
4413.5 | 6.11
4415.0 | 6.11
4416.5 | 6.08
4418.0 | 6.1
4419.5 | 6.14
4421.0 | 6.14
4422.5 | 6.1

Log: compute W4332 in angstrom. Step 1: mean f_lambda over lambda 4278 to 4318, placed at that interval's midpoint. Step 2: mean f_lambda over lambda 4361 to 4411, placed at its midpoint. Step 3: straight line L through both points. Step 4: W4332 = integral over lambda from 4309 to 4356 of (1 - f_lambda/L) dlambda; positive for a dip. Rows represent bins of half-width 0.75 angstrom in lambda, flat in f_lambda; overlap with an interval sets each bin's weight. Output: -3.3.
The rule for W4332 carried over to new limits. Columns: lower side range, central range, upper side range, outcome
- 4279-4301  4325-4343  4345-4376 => 0.73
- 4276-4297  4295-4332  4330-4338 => 4.14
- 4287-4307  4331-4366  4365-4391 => -3.82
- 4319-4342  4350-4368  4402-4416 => -2.20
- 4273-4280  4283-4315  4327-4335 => 2.81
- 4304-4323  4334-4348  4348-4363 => 0.74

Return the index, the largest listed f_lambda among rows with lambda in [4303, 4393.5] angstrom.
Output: 6.89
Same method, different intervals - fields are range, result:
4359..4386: 6.62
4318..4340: 6.09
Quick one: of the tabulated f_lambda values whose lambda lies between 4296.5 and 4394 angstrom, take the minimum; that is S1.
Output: 3.9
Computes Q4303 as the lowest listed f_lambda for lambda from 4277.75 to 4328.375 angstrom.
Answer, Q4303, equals 3.9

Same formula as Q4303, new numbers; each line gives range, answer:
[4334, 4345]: 5.19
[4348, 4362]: 5.85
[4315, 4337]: 5.35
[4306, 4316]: 3.91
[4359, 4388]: 5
